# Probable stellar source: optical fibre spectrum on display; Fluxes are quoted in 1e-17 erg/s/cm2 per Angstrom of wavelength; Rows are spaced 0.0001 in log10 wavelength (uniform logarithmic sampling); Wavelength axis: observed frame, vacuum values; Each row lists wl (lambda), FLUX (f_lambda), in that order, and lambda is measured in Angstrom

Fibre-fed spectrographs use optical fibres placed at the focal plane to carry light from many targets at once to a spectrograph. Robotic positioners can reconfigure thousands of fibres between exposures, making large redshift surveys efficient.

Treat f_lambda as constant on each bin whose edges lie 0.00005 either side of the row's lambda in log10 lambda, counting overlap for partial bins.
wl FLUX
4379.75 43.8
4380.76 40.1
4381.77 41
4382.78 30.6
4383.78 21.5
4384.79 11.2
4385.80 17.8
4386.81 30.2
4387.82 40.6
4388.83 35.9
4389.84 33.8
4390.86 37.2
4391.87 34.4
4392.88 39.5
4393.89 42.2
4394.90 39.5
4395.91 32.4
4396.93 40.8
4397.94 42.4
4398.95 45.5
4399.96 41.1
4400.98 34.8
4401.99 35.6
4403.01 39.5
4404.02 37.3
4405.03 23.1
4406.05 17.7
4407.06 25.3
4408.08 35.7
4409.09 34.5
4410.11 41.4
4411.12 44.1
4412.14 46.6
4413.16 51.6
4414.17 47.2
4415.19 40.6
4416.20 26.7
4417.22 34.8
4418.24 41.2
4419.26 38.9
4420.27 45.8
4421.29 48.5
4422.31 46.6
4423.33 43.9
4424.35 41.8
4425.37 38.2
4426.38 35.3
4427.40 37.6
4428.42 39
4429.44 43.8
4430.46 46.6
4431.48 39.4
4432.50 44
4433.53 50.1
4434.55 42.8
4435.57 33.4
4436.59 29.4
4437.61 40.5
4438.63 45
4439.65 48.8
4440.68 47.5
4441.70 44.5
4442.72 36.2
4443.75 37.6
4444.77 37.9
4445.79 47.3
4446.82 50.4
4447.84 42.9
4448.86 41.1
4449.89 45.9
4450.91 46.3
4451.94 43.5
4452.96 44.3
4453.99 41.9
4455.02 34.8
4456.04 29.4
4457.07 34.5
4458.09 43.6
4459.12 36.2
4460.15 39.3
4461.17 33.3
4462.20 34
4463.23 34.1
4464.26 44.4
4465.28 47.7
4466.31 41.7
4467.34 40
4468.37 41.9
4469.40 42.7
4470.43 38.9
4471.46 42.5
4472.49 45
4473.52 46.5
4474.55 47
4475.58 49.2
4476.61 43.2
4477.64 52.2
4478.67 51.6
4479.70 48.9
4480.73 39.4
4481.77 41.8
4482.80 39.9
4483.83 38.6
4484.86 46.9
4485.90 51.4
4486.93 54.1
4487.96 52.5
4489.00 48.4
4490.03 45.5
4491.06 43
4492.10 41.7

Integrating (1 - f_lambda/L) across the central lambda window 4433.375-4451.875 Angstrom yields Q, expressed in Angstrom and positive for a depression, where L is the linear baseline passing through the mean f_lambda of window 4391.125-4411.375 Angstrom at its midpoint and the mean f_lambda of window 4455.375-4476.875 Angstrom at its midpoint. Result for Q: -1.6 Angstrom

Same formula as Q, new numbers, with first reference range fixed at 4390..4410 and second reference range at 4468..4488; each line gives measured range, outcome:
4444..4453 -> -0.50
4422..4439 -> -0.57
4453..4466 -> 1.56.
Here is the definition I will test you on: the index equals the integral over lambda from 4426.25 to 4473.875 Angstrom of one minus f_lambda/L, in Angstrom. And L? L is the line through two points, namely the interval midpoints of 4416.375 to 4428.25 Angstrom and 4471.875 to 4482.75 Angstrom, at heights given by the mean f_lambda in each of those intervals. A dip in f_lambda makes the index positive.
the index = 2.4 Angstrom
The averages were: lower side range 40.7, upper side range 46.2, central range 41.2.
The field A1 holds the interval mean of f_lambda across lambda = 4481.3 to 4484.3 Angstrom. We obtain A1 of 40.2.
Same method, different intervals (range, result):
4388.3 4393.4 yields 36.2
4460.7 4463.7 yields 33.7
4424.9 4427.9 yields 37.1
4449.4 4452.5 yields 45.3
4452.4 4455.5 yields 40.4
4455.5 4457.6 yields 32.3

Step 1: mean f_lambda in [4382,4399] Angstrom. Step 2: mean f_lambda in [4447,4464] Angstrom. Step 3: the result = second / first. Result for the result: 1.17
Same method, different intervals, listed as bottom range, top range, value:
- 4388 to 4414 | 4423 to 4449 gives 1.11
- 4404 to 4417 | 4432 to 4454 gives 1.18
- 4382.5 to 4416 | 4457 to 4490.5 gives 1.23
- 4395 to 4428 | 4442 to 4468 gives 1.04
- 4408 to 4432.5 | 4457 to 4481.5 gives 1.03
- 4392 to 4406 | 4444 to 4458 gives 1.12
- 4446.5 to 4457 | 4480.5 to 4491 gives 1.10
